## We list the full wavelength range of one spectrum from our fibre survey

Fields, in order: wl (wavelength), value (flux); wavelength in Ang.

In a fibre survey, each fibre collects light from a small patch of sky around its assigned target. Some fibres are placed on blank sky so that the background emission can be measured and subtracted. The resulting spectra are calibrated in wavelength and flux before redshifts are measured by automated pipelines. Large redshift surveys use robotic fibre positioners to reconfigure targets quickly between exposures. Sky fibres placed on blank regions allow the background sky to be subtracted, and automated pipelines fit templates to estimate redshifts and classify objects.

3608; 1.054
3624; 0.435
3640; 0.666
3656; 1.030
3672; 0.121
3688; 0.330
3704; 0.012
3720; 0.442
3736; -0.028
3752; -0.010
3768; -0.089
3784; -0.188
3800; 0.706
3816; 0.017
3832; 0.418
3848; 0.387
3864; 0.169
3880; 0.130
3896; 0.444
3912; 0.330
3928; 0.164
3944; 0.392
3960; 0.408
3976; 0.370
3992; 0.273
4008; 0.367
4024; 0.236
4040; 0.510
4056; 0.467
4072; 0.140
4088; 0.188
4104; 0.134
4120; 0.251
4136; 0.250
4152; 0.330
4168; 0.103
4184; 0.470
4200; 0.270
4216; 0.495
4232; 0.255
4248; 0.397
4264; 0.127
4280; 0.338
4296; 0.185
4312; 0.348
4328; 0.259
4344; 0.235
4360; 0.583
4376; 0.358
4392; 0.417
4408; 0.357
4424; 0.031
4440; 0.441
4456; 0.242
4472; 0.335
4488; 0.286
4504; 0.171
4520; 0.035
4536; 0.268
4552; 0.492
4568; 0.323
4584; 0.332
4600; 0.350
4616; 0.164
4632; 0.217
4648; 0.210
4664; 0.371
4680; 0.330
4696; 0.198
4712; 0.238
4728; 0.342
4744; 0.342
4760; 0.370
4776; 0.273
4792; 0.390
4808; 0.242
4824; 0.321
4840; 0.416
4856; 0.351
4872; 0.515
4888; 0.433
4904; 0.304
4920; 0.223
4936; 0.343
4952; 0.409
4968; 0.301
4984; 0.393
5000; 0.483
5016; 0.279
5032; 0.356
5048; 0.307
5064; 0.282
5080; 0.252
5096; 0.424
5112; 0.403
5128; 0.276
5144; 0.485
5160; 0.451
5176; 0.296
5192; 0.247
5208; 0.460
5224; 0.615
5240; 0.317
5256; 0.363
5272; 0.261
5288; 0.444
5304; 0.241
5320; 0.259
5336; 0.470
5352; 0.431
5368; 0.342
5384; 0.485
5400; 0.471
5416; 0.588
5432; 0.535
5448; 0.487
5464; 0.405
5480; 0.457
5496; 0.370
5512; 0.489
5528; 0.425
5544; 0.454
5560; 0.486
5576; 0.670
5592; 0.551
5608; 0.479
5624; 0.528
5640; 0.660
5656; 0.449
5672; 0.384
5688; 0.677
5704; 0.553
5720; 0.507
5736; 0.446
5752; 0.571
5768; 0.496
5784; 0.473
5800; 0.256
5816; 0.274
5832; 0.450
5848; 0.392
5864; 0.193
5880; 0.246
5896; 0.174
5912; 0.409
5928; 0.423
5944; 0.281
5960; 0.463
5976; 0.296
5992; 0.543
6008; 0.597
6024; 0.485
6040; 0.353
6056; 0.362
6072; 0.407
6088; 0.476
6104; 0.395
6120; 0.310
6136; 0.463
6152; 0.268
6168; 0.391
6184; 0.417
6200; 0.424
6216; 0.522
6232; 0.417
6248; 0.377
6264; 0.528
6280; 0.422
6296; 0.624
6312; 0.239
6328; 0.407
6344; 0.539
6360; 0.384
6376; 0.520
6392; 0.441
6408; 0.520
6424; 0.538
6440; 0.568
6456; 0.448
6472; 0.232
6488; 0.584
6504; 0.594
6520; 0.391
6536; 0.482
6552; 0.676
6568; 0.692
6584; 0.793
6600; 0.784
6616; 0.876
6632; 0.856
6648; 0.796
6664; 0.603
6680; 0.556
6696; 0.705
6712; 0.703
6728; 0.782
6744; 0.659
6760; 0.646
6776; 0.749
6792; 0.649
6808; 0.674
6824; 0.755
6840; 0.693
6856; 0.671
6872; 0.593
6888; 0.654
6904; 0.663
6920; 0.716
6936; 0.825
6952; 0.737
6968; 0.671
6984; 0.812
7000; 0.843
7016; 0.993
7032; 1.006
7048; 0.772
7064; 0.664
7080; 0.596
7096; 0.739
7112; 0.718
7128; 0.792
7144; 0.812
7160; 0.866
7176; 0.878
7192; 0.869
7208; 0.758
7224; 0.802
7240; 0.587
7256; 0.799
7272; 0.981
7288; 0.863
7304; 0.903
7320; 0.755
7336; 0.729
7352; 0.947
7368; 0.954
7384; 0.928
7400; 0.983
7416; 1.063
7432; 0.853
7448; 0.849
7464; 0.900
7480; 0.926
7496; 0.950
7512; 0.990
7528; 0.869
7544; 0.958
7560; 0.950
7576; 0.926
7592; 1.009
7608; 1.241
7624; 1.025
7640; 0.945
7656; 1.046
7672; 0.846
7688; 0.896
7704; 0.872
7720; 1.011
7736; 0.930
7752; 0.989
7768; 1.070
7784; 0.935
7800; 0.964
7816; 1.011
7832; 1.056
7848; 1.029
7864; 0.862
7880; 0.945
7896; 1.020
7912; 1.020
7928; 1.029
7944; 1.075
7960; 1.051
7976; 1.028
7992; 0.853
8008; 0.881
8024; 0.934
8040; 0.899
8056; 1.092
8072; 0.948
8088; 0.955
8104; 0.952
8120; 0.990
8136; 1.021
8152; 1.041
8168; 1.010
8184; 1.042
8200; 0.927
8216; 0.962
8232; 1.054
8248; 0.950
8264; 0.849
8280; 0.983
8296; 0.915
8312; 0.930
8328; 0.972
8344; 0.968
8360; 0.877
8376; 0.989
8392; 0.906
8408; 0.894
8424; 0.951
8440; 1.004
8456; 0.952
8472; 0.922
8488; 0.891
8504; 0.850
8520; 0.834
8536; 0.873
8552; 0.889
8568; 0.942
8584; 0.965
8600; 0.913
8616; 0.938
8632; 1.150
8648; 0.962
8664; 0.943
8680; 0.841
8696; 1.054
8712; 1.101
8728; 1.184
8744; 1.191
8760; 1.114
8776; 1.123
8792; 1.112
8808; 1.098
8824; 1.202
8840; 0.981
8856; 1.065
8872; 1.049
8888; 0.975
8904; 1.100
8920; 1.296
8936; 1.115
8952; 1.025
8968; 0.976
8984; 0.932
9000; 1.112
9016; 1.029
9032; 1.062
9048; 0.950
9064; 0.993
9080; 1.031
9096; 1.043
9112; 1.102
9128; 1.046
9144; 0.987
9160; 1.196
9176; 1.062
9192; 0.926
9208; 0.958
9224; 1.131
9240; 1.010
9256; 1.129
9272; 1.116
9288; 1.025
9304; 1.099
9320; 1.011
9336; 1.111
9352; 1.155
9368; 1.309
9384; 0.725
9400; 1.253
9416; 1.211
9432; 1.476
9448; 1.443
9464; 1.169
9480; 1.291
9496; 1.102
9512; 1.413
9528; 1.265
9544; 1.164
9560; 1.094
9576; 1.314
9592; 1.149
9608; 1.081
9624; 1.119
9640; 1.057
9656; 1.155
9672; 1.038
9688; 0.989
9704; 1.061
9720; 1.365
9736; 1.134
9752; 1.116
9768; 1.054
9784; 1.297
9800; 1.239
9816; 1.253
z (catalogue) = 0.64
